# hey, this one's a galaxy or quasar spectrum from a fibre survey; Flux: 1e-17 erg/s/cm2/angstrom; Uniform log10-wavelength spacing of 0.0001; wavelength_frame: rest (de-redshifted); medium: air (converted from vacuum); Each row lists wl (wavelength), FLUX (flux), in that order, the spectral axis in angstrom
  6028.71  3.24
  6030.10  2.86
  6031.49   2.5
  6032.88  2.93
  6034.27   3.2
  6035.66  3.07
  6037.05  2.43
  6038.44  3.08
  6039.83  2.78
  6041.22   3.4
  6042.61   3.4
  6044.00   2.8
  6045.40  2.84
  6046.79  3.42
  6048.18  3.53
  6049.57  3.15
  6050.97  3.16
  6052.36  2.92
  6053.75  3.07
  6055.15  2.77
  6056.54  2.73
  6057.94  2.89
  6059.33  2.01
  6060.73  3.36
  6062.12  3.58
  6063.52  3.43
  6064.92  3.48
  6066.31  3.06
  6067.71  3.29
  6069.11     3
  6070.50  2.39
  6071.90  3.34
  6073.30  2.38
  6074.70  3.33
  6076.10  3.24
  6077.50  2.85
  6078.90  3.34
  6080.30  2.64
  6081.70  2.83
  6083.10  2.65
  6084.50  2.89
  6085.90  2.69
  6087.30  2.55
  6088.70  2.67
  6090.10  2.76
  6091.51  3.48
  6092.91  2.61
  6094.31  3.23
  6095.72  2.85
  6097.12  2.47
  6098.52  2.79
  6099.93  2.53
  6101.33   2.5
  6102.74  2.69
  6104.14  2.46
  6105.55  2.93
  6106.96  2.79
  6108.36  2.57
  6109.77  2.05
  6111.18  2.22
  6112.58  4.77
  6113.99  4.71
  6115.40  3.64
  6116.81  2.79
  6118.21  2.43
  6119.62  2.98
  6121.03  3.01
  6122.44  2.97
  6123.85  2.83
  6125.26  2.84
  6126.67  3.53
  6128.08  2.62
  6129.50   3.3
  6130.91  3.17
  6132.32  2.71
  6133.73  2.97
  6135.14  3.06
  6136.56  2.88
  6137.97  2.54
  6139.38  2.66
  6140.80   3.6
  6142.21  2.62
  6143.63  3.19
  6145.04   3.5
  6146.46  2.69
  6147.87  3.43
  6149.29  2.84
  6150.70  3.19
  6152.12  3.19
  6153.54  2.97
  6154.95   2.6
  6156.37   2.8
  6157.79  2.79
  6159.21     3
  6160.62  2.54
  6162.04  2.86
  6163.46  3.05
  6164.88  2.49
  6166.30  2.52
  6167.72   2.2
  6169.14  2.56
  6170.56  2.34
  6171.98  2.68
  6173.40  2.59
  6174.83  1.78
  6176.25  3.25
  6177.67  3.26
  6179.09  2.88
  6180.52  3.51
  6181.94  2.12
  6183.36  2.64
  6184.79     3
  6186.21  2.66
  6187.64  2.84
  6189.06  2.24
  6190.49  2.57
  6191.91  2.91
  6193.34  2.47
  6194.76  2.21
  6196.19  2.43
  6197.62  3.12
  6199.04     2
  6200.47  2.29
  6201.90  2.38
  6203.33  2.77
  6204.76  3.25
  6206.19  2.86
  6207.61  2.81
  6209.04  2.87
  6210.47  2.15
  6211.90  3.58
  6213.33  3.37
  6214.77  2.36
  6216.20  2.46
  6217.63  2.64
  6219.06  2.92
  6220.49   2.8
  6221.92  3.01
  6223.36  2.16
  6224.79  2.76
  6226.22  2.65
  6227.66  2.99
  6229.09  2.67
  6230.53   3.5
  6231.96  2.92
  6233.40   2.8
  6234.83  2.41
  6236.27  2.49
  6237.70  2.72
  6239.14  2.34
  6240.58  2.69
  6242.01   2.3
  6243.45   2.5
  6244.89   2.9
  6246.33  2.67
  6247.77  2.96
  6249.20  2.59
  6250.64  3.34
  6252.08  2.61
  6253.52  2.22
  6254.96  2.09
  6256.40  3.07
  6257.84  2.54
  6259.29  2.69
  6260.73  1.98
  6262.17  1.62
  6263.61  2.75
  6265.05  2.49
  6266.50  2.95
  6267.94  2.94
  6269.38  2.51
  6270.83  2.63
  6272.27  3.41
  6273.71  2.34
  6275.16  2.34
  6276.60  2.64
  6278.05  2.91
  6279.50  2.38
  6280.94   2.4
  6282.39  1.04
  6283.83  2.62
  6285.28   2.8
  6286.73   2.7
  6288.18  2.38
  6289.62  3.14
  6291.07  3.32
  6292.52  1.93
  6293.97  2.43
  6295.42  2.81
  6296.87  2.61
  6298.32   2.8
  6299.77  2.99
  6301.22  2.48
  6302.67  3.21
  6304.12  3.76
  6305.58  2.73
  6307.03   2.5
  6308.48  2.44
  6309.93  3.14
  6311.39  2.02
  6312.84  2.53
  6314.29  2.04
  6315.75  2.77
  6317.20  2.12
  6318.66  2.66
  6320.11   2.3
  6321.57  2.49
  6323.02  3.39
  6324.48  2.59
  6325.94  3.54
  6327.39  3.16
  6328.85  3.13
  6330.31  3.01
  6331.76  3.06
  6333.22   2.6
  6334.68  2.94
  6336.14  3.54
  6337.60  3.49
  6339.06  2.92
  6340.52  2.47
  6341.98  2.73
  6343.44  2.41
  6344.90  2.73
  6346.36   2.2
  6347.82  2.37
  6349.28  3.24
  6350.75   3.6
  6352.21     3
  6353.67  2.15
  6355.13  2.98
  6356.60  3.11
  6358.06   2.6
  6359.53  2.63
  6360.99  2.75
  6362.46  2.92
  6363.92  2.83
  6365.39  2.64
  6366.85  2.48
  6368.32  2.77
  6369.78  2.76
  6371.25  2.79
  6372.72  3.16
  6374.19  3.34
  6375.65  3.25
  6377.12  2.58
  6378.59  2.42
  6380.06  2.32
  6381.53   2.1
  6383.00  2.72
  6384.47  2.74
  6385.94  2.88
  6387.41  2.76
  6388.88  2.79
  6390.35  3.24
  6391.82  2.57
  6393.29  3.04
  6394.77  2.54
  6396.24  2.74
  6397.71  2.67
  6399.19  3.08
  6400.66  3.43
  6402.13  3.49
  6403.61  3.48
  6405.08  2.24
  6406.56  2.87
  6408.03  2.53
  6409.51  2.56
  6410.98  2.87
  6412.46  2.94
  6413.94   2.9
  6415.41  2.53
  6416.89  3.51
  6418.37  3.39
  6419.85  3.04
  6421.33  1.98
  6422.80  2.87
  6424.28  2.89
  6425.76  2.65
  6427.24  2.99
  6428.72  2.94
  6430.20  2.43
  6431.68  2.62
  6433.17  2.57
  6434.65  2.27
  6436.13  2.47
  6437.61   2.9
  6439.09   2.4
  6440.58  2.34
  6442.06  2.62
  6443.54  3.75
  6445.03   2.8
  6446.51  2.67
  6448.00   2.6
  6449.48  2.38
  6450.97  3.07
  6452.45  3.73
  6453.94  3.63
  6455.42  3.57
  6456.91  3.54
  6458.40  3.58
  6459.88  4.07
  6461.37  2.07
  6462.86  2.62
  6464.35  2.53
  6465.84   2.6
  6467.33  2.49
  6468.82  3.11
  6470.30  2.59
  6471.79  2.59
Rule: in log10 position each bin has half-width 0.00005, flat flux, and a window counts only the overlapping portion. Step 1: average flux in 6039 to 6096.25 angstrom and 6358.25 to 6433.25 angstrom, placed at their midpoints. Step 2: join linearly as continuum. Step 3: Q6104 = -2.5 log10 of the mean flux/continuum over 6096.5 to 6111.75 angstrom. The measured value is 0.17 mag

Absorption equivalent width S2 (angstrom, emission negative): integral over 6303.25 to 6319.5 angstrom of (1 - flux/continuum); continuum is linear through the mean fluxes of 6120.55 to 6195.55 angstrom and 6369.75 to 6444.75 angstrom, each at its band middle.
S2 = 1.1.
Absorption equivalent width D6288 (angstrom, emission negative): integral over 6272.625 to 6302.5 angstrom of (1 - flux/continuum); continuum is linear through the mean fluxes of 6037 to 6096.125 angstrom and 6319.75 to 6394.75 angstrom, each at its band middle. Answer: 3.03 angstrom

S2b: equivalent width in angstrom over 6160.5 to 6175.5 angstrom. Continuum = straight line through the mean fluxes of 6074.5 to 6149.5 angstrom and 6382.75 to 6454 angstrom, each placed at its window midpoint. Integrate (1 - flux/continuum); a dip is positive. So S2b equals 2.1 angstrom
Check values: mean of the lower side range 2.94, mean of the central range 2.51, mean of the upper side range 2.83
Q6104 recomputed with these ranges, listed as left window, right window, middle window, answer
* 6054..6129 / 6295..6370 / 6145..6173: 0.04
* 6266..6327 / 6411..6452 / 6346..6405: -0.04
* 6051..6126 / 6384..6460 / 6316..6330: 0.03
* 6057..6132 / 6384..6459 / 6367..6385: 0.06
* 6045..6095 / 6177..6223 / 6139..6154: -0.09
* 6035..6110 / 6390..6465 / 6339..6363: 0.06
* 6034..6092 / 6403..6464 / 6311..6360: 0.04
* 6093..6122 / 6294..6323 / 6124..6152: -0.05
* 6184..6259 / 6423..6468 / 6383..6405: -0.04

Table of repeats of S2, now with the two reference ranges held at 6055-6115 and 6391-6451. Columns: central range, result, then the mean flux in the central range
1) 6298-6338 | 0.04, 2.83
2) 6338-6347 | 0.67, 2.61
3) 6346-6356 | 0.01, 2.82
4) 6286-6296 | 0.62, 2.67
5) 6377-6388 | 0.97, 2.56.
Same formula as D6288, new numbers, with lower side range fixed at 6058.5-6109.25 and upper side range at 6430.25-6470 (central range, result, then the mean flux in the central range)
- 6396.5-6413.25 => -0.3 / 2.92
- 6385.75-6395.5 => 0.2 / 2.83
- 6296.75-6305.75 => -0.3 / 2.97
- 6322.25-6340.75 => -1.3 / 3.08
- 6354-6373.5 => 0.6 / 2.79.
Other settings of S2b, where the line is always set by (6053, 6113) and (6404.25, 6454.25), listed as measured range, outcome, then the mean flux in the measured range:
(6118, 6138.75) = -0.5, 2.93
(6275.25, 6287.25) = 1.7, 2.43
